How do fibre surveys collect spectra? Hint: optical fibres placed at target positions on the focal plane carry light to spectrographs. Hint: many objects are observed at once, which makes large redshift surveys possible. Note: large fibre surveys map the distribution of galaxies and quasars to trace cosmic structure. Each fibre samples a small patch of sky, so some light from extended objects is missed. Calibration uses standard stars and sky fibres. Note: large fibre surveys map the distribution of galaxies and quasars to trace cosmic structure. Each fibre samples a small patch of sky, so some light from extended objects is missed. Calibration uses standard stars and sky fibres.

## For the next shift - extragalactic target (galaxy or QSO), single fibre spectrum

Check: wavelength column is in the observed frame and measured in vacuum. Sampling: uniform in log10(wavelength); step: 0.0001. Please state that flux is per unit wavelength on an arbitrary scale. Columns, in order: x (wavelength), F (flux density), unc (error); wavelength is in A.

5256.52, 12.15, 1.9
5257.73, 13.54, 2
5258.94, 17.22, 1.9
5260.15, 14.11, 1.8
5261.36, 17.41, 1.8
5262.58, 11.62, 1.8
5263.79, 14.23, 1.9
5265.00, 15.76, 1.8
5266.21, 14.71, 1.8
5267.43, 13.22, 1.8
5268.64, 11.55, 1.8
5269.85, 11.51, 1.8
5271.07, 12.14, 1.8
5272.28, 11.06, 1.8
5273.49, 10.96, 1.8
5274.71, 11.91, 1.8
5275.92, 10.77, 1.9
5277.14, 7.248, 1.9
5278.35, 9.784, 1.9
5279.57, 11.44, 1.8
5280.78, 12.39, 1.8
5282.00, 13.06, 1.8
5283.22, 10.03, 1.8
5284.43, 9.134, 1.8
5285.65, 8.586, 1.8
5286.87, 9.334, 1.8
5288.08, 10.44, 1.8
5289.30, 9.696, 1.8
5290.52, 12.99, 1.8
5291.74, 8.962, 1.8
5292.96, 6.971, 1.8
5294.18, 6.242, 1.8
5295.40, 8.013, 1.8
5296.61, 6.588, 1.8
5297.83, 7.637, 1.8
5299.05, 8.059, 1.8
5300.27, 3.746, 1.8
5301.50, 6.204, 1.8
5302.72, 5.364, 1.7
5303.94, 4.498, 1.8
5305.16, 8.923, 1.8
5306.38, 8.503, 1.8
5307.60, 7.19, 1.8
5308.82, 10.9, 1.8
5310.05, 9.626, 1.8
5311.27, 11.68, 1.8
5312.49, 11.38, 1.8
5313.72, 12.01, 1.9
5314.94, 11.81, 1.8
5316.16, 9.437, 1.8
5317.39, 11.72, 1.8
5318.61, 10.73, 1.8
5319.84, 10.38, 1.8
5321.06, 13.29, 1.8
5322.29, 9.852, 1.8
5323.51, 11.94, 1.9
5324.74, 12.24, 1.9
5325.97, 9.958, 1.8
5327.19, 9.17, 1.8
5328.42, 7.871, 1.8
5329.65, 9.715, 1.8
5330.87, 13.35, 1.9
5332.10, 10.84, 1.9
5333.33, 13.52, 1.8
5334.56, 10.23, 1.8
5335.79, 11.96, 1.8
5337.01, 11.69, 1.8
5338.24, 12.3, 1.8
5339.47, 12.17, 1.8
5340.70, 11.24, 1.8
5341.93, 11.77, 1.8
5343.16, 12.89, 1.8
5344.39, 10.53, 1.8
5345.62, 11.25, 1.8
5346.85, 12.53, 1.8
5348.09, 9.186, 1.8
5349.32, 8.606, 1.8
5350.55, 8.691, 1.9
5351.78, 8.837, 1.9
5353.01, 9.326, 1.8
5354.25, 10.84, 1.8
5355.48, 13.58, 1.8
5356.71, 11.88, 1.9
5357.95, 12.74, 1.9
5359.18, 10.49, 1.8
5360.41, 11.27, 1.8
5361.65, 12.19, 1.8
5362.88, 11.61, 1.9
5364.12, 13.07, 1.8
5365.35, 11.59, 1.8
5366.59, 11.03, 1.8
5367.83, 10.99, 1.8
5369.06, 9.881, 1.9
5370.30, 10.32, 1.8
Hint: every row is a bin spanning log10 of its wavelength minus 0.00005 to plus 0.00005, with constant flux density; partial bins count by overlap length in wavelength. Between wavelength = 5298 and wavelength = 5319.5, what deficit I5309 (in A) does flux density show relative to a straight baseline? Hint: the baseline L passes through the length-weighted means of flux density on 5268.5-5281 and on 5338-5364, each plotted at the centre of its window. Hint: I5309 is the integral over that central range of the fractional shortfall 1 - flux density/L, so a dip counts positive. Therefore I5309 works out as 4.1 A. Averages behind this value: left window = 10.9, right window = 11.2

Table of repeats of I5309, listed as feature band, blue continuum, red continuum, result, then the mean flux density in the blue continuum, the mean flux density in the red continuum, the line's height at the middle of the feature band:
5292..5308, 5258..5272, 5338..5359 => 7.4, 13.9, 11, 12.7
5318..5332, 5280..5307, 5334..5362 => -1.1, 8.44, 11.1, 10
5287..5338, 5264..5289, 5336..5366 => 7.3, 11.3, 11.3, 11.3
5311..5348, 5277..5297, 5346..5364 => -3.2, 9.55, 10.9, 10.4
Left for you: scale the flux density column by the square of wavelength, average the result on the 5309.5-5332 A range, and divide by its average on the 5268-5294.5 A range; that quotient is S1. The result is 1.07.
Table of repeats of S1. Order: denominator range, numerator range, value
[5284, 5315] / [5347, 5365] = 1.30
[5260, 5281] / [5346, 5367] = 0.93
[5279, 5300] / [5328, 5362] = 1.22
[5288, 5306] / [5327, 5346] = 1.52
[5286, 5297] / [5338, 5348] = 1.35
